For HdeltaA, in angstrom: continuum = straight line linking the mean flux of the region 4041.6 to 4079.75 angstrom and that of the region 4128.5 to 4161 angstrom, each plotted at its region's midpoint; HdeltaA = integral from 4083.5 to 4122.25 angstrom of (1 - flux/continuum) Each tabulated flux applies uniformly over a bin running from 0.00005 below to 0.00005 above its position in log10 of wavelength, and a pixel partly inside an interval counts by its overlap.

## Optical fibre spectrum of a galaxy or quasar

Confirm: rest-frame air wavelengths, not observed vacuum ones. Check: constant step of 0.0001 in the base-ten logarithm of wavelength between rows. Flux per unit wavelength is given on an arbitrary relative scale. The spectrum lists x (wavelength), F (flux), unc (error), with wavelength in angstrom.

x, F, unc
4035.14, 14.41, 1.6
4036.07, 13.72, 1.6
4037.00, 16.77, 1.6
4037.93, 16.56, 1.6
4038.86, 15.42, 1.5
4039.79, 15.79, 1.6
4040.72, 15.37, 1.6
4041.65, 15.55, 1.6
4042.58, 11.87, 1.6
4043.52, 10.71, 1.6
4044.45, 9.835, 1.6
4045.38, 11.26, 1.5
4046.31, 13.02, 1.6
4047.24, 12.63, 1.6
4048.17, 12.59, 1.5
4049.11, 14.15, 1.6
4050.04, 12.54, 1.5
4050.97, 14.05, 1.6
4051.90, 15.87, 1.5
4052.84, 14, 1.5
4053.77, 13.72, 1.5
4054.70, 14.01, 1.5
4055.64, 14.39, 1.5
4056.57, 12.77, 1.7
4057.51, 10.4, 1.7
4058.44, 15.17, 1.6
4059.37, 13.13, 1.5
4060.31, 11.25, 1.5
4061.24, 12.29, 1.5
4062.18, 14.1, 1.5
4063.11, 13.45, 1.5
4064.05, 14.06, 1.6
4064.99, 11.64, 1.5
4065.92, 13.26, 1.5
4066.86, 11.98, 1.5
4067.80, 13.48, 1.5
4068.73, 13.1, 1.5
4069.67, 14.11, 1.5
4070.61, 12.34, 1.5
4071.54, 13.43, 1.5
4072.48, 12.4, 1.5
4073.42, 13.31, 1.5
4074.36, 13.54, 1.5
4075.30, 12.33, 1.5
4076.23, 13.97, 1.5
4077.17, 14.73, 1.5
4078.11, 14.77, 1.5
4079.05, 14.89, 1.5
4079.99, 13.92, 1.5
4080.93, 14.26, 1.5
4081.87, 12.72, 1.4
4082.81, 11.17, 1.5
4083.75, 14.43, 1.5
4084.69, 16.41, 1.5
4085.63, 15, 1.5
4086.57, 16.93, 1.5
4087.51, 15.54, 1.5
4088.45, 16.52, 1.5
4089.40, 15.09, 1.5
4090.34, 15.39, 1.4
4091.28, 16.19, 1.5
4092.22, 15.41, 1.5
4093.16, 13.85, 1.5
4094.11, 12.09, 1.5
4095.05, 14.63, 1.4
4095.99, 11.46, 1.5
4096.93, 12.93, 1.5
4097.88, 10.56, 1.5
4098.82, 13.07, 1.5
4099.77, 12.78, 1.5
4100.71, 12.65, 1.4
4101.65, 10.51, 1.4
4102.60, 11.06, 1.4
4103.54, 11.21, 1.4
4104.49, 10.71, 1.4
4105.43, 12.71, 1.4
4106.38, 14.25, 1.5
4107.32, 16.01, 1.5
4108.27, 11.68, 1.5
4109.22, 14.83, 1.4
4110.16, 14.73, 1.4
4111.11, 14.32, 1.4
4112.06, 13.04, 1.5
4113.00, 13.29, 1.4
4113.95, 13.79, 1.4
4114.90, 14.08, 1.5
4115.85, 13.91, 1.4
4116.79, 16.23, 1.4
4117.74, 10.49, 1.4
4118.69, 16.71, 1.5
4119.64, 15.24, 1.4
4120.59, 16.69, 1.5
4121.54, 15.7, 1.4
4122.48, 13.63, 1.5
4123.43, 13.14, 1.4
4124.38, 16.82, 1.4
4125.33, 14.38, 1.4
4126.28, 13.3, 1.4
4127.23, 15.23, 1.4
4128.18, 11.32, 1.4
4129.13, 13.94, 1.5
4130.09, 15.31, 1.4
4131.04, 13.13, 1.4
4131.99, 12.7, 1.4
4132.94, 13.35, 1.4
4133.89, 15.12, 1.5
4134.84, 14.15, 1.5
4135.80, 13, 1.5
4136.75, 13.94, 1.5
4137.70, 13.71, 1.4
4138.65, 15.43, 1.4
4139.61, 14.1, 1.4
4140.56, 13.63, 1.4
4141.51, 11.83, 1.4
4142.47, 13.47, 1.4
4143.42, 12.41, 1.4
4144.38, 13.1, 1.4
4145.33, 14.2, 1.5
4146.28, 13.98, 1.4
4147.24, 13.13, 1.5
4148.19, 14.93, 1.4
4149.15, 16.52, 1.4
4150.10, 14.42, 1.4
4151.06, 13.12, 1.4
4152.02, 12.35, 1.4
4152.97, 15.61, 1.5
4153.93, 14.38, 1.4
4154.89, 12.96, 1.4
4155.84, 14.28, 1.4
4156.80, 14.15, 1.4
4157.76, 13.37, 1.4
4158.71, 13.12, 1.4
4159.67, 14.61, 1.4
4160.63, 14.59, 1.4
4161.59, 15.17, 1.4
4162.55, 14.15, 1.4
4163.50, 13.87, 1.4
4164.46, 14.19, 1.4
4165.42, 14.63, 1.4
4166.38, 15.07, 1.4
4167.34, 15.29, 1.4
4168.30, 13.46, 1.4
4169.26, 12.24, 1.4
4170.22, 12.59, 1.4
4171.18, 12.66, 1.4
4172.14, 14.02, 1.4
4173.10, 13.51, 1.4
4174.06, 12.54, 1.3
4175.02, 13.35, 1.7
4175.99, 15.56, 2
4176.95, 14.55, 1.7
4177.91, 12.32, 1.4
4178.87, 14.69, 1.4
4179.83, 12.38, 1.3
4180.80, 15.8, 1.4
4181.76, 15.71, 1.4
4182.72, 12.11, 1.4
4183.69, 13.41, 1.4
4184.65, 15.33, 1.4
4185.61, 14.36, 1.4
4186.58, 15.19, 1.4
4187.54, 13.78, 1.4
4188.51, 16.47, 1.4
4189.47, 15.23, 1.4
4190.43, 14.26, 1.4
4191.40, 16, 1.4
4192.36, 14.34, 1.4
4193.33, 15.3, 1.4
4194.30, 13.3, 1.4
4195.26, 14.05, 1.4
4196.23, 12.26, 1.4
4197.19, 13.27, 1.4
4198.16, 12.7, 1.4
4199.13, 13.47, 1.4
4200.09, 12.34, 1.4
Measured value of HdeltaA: -1.3 angstrom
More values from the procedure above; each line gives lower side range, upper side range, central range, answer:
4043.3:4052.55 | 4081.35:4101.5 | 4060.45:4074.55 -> 0.3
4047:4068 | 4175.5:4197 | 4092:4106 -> 1.3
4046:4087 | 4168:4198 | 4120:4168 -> -0.9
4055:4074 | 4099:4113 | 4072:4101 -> -2.3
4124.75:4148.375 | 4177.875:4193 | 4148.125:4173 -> 0.1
